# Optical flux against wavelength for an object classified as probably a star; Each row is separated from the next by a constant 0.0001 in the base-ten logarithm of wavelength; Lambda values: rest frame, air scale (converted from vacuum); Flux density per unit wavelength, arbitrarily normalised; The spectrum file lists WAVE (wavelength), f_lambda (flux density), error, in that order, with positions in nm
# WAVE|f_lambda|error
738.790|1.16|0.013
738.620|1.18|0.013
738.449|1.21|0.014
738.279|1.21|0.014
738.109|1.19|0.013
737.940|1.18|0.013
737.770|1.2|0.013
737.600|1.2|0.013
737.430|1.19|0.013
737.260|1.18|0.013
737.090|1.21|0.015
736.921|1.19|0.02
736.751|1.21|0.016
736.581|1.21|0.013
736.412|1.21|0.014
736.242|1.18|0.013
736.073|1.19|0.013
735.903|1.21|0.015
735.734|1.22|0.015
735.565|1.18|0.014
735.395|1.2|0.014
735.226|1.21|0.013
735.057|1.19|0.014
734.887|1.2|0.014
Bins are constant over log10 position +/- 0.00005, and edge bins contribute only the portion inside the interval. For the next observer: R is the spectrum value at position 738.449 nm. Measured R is 1.21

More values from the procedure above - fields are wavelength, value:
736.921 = 1.19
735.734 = 1.22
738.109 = 1.19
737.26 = 1.18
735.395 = 1.2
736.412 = 1.21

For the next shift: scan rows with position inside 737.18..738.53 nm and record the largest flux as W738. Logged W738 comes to 1.21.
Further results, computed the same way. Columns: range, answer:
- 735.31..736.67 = 1.22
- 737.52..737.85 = 1.2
